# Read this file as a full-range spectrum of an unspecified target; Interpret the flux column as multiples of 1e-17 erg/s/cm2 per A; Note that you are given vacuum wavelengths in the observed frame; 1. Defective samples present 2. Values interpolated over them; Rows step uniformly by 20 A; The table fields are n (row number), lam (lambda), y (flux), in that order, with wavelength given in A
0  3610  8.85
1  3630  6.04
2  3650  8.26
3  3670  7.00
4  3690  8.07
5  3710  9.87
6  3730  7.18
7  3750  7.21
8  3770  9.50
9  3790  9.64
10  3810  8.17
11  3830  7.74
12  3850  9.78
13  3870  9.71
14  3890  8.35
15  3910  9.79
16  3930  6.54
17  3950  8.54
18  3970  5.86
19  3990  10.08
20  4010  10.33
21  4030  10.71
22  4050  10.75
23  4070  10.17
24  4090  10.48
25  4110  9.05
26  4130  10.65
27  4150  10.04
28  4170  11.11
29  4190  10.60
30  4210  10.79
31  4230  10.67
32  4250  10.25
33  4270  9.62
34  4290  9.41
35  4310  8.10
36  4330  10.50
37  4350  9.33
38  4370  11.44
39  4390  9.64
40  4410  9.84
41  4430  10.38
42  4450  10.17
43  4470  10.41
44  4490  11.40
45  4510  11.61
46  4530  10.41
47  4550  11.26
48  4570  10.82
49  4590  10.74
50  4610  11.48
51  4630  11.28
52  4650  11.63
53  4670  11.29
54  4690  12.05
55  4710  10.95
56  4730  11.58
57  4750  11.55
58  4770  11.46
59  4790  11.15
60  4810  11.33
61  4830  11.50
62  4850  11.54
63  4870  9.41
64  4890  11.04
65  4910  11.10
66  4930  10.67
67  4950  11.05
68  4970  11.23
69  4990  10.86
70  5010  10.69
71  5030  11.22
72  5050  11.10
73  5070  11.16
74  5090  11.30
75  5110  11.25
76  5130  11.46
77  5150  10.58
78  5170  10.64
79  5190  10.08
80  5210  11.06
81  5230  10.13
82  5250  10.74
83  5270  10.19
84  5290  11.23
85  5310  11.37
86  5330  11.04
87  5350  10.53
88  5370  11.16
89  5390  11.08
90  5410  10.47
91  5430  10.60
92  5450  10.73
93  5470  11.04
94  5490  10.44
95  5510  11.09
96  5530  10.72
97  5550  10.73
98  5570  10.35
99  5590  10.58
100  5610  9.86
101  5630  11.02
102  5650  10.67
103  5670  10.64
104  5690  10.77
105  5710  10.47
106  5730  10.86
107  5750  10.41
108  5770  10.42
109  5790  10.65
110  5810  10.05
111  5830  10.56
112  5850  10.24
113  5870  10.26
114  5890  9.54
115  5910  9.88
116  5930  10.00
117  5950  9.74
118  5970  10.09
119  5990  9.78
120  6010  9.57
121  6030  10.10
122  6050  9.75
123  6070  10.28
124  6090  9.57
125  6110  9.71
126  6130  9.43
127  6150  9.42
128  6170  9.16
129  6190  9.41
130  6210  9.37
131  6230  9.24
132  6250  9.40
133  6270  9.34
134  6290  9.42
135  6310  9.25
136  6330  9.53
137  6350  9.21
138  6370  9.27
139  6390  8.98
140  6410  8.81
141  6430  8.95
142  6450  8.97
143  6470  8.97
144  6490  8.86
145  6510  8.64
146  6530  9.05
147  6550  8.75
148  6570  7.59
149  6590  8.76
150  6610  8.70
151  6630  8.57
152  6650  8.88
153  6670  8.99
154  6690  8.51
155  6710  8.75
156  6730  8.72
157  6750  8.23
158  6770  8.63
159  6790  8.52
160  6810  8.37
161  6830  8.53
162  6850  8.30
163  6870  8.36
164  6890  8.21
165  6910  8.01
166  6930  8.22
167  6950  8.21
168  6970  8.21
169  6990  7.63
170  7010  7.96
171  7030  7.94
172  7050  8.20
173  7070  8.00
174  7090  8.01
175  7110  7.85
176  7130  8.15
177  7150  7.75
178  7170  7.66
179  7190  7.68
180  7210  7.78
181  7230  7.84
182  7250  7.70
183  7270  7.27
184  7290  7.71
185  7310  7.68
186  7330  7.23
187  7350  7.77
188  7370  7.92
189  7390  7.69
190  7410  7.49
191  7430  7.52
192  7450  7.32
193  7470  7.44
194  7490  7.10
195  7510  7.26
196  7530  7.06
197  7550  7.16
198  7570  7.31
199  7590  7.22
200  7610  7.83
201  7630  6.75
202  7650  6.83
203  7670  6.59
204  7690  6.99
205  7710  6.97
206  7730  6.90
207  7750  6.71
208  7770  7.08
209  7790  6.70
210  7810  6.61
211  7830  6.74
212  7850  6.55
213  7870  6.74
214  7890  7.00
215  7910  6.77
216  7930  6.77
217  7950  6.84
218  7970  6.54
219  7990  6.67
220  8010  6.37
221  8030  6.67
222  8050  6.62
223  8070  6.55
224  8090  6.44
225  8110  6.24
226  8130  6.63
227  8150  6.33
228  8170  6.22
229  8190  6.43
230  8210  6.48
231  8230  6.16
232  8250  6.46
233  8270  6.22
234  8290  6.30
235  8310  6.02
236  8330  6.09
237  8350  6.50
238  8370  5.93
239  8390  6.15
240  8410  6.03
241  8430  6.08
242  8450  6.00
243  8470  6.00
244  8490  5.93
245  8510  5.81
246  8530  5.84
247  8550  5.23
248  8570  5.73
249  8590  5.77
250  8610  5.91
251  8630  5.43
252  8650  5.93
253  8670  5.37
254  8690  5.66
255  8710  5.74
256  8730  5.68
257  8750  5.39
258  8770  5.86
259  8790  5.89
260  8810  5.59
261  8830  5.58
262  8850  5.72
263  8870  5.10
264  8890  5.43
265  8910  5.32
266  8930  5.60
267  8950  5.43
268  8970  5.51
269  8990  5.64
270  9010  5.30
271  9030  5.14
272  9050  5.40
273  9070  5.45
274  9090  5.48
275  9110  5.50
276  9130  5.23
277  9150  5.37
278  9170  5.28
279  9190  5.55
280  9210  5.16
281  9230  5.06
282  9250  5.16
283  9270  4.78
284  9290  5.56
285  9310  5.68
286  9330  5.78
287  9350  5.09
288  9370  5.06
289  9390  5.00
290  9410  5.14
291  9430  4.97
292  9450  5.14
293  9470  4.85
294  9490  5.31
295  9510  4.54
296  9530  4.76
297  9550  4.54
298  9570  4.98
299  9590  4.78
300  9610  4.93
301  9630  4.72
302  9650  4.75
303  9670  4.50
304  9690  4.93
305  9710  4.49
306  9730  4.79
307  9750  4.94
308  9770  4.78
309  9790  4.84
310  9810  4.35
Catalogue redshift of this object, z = 0.000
